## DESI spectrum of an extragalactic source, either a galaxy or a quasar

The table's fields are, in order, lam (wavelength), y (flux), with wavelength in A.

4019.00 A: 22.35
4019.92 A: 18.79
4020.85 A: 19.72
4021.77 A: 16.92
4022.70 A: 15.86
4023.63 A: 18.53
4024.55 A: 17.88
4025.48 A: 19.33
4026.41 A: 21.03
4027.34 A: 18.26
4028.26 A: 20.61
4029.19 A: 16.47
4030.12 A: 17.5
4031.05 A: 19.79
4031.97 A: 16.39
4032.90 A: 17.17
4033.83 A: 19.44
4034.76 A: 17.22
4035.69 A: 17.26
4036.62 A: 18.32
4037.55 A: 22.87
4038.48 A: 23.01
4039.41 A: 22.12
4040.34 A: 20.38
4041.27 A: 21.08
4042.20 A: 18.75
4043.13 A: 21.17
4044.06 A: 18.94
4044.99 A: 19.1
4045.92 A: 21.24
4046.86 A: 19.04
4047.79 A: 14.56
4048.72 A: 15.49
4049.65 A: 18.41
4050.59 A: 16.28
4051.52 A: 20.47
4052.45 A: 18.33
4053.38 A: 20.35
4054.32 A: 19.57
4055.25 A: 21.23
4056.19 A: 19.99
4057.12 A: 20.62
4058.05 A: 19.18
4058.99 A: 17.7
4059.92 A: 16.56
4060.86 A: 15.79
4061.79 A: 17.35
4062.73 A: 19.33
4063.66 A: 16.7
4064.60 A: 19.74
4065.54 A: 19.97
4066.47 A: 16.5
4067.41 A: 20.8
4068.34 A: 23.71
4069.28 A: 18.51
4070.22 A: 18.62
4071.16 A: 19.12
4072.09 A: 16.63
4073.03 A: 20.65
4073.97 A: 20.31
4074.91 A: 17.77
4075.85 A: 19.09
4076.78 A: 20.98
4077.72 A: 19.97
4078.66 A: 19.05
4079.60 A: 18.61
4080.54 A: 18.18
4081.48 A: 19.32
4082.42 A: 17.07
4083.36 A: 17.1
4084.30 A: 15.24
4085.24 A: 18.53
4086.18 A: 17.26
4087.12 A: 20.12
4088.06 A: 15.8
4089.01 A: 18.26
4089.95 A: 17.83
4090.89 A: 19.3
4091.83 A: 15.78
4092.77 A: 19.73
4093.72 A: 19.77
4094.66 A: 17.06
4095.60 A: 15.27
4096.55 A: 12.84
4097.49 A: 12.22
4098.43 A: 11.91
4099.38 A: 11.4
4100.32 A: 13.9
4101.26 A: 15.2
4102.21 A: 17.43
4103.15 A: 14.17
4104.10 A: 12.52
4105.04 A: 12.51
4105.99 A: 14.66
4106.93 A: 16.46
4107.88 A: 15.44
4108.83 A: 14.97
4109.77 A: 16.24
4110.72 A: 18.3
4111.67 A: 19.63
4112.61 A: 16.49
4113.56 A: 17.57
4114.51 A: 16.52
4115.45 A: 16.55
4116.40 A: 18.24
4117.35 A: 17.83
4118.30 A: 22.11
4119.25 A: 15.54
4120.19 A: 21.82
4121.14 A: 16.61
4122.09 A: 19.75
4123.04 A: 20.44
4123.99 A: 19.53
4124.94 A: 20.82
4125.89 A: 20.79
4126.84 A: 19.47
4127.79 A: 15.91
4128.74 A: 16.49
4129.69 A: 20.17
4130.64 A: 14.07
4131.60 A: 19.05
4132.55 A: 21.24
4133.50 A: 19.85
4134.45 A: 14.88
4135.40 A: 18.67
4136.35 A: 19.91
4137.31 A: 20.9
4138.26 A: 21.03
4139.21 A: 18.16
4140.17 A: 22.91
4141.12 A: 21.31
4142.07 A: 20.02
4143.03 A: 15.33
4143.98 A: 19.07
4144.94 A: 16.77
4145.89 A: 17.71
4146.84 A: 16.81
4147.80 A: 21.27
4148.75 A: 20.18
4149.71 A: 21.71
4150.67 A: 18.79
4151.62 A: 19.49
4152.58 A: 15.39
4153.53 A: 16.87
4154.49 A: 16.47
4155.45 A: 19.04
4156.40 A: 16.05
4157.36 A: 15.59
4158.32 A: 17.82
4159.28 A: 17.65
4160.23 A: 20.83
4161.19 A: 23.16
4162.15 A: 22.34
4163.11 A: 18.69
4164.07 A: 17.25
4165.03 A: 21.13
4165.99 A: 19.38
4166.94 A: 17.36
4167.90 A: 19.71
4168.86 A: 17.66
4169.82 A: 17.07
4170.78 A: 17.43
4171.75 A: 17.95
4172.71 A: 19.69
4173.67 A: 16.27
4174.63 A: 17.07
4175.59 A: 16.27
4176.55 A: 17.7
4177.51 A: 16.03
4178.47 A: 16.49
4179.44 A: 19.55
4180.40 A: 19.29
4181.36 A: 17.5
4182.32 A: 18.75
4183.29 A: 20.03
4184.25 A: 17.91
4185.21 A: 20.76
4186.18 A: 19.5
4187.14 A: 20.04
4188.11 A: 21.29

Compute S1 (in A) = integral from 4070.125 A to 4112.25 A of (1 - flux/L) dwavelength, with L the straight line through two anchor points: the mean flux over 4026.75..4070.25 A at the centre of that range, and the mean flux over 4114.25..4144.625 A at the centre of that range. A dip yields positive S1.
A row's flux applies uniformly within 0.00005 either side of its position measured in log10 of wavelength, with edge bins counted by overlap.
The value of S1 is 4.5 A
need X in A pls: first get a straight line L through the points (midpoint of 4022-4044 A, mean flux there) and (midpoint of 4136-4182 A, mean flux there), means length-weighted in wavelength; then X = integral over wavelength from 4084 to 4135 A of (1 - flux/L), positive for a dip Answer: 4.6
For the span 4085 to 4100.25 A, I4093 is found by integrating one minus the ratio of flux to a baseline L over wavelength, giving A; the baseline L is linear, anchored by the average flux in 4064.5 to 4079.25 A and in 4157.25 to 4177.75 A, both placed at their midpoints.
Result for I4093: 2.3 A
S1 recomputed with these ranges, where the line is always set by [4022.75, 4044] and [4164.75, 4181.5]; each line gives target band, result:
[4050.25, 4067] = 0.29 A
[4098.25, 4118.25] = 2.94 A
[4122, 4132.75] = -0.30 A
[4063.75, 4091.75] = 0.20 A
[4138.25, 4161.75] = -0.75 A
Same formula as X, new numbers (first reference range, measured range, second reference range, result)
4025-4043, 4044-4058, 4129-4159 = 0.2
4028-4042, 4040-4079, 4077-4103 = -1.8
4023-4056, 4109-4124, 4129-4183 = 0.4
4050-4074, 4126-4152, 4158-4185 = -0.4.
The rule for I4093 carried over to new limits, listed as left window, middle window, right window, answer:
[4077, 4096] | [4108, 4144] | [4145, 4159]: -1.15 A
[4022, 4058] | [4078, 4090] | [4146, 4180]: 0.56 A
